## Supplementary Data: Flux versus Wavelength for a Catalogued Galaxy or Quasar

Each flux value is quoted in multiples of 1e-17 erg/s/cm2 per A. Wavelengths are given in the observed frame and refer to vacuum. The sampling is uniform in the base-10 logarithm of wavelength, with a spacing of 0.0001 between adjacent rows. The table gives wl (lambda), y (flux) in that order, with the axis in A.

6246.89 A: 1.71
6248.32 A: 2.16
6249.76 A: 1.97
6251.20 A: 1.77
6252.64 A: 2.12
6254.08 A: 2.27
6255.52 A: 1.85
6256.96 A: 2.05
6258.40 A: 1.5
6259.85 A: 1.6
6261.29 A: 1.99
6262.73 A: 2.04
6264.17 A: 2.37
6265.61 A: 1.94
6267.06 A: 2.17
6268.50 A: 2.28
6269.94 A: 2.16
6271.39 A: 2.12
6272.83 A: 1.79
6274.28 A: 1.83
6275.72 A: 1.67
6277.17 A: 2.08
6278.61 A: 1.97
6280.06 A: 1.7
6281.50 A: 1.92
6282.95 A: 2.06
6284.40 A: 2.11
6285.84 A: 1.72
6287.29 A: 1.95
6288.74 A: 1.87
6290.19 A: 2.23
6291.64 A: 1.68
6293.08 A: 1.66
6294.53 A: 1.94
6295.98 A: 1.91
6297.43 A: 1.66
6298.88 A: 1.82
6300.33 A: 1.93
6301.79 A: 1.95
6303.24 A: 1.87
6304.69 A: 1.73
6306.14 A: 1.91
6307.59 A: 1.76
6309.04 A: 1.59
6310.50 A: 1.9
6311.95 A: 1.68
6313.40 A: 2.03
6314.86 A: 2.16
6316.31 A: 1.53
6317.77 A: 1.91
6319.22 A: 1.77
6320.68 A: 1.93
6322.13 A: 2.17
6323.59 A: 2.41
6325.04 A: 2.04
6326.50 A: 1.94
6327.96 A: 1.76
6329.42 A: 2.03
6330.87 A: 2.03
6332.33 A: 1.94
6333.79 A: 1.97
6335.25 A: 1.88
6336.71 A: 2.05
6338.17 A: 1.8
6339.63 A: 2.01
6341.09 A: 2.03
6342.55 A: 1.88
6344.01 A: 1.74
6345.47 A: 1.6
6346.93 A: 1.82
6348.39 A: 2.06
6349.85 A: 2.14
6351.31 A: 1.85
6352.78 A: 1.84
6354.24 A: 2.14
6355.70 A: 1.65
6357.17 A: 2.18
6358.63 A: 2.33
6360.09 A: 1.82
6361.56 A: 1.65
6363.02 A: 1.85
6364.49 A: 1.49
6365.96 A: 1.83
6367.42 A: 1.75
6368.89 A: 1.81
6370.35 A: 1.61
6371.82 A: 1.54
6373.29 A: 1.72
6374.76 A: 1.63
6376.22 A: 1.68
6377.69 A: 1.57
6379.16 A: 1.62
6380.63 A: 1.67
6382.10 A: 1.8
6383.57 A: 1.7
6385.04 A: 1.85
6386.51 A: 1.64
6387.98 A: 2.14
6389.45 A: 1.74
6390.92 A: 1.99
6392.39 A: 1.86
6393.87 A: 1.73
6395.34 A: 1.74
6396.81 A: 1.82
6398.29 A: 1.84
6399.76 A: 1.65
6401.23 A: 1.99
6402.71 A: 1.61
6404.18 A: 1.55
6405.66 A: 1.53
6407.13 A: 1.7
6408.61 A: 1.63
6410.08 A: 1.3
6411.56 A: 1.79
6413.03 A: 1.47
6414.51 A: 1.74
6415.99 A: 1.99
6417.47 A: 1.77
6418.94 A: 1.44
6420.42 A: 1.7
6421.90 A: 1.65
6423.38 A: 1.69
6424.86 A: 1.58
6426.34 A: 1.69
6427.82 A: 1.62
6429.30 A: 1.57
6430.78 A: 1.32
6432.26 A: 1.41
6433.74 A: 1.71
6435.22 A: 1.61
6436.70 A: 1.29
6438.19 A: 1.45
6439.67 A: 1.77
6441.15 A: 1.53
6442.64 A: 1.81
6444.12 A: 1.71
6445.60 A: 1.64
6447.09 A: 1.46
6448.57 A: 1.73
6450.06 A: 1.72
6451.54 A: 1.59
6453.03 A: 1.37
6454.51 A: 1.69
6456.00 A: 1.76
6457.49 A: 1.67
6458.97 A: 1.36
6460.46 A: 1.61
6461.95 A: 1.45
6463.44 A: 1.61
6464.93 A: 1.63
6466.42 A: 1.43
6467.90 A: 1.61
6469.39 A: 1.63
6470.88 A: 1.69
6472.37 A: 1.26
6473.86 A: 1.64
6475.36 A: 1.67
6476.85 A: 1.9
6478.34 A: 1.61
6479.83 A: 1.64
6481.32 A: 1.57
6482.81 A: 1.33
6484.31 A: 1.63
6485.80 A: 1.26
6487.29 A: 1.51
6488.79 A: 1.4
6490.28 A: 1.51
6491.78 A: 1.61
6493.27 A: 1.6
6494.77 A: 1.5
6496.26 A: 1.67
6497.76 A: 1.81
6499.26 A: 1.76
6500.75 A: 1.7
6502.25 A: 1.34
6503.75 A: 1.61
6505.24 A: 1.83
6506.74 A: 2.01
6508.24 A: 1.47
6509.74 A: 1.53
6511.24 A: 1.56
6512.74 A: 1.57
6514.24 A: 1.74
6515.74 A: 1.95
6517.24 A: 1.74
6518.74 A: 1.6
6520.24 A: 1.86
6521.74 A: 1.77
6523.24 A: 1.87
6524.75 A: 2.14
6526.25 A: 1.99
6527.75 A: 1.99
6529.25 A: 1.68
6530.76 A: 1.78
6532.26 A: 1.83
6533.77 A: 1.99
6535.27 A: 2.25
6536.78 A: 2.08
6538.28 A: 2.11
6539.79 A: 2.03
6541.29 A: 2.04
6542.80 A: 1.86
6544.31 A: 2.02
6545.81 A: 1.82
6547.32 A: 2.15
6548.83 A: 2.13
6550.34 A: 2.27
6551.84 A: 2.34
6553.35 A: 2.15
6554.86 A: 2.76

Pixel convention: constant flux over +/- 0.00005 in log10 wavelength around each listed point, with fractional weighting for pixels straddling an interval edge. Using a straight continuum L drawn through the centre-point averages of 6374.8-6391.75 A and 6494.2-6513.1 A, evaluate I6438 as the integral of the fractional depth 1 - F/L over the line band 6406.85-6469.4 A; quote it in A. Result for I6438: 3.91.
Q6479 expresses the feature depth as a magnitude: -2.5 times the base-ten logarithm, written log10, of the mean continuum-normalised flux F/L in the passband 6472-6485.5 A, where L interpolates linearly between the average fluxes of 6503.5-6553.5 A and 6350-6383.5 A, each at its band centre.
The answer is 0.18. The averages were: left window 1.78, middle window 1.58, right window 1.91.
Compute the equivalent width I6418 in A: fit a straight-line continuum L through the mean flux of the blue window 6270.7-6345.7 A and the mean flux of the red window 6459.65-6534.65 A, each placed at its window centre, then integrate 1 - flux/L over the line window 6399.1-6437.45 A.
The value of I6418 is 3.2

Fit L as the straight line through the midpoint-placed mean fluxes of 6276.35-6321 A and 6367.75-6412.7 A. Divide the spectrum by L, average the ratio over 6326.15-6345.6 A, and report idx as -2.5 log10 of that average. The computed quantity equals -0.06 mag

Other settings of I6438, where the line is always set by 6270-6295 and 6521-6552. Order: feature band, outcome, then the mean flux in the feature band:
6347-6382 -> 2.4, 1.8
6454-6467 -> 2.6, 1.58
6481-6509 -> 5.6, 1.59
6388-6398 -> 0.6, 1.84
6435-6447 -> 2.3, 1.59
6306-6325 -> 0.1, 1.91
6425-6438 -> 2.9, 1.53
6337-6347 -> 0.4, 1.85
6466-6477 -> 2.1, 1.59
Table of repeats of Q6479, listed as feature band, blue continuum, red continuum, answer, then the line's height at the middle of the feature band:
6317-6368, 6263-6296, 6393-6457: -0.06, 1.82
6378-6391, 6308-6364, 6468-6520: 0.03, 1.83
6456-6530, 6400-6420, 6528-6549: 0.14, 1.86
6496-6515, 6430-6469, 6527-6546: 0.10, 1.83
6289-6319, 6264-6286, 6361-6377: 0.03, 1.9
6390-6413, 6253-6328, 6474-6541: 0.07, 1.82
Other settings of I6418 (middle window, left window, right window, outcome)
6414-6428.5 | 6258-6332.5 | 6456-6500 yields 0.0 A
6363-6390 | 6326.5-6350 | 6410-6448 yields 1.1 A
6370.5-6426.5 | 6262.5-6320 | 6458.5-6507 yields 0.8 A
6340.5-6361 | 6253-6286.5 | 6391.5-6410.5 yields -1.5 A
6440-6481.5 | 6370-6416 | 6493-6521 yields 2.0 A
